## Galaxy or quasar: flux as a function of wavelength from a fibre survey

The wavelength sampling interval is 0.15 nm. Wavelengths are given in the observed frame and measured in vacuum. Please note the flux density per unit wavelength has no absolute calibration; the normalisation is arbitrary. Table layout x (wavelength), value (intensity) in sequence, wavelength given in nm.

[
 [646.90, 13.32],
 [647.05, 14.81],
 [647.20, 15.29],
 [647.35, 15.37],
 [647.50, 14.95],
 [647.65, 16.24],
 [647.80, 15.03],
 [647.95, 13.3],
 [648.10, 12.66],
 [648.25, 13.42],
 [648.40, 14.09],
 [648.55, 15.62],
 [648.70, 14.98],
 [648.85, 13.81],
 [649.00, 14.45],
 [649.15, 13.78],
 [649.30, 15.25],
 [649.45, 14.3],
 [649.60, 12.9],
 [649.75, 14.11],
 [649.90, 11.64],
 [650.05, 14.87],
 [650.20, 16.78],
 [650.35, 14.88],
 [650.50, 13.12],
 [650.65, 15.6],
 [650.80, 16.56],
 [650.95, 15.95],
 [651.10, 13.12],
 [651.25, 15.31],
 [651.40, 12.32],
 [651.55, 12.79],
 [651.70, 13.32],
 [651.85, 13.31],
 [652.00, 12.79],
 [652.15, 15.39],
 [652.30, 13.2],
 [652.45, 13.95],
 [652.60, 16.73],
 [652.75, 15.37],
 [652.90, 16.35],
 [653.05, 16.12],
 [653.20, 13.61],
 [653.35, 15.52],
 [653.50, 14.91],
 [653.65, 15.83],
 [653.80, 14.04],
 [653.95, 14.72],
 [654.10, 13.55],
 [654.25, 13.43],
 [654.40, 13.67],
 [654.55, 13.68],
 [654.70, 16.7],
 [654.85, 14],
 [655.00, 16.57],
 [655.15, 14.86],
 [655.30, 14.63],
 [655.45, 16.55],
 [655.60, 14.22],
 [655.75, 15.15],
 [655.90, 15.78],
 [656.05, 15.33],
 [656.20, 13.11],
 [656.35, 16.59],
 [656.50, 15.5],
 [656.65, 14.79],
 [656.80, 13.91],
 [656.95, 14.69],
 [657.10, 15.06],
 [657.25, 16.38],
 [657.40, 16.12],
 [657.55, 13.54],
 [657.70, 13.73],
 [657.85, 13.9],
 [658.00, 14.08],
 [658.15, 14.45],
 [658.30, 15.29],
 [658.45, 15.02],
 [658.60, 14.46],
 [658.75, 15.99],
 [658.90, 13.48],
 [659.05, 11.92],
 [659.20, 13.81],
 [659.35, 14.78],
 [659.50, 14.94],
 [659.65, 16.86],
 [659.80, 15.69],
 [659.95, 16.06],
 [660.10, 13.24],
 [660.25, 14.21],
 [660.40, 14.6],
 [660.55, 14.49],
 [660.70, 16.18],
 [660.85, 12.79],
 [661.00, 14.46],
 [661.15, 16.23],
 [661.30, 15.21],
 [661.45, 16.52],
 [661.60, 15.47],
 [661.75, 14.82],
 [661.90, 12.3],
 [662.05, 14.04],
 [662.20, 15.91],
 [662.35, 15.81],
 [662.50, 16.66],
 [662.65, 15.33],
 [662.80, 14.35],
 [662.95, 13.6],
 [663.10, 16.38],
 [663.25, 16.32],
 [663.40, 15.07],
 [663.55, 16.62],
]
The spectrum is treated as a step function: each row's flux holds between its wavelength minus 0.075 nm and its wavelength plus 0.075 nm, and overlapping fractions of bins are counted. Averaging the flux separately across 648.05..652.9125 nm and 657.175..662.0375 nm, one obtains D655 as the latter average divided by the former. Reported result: 1.03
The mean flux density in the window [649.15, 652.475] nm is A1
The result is 14.2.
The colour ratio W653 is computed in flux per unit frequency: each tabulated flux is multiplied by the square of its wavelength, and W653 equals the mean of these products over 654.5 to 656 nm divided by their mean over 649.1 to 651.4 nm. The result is 1.1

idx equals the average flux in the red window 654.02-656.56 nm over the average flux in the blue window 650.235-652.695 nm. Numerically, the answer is 1.04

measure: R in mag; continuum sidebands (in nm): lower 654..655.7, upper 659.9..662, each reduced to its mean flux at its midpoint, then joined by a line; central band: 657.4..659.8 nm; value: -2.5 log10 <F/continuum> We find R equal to 0.02 mag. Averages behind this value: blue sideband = 14.7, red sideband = 14.7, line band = 14.5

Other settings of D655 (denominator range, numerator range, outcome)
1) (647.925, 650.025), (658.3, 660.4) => 1.05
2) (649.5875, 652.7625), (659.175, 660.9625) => 1.04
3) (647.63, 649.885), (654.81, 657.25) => 1.07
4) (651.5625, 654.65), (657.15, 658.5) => 1.02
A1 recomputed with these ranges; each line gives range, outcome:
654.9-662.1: 14.8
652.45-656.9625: 15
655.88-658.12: 14.8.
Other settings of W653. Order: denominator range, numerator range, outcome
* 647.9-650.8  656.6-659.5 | 1.04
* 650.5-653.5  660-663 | 1.05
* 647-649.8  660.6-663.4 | 1.09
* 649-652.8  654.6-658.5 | 1.07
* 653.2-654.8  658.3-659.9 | 1.03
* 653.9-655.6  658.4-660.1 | 1.01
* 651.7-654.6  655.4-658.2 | 1.04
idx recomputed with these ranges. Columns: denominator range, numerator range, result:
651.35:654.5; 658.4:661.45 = 1.03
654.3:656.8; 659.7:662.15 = 0.99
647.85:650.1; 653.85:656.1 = 1.06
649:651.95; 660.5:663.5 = 1.06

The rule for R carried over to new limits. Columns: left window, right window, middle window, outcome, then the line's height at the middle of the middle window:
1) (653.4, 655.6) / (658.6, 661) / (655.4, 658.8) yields -0.02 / 14.7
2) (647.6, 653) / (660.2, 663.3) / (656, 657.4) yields -0.03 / 14.7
